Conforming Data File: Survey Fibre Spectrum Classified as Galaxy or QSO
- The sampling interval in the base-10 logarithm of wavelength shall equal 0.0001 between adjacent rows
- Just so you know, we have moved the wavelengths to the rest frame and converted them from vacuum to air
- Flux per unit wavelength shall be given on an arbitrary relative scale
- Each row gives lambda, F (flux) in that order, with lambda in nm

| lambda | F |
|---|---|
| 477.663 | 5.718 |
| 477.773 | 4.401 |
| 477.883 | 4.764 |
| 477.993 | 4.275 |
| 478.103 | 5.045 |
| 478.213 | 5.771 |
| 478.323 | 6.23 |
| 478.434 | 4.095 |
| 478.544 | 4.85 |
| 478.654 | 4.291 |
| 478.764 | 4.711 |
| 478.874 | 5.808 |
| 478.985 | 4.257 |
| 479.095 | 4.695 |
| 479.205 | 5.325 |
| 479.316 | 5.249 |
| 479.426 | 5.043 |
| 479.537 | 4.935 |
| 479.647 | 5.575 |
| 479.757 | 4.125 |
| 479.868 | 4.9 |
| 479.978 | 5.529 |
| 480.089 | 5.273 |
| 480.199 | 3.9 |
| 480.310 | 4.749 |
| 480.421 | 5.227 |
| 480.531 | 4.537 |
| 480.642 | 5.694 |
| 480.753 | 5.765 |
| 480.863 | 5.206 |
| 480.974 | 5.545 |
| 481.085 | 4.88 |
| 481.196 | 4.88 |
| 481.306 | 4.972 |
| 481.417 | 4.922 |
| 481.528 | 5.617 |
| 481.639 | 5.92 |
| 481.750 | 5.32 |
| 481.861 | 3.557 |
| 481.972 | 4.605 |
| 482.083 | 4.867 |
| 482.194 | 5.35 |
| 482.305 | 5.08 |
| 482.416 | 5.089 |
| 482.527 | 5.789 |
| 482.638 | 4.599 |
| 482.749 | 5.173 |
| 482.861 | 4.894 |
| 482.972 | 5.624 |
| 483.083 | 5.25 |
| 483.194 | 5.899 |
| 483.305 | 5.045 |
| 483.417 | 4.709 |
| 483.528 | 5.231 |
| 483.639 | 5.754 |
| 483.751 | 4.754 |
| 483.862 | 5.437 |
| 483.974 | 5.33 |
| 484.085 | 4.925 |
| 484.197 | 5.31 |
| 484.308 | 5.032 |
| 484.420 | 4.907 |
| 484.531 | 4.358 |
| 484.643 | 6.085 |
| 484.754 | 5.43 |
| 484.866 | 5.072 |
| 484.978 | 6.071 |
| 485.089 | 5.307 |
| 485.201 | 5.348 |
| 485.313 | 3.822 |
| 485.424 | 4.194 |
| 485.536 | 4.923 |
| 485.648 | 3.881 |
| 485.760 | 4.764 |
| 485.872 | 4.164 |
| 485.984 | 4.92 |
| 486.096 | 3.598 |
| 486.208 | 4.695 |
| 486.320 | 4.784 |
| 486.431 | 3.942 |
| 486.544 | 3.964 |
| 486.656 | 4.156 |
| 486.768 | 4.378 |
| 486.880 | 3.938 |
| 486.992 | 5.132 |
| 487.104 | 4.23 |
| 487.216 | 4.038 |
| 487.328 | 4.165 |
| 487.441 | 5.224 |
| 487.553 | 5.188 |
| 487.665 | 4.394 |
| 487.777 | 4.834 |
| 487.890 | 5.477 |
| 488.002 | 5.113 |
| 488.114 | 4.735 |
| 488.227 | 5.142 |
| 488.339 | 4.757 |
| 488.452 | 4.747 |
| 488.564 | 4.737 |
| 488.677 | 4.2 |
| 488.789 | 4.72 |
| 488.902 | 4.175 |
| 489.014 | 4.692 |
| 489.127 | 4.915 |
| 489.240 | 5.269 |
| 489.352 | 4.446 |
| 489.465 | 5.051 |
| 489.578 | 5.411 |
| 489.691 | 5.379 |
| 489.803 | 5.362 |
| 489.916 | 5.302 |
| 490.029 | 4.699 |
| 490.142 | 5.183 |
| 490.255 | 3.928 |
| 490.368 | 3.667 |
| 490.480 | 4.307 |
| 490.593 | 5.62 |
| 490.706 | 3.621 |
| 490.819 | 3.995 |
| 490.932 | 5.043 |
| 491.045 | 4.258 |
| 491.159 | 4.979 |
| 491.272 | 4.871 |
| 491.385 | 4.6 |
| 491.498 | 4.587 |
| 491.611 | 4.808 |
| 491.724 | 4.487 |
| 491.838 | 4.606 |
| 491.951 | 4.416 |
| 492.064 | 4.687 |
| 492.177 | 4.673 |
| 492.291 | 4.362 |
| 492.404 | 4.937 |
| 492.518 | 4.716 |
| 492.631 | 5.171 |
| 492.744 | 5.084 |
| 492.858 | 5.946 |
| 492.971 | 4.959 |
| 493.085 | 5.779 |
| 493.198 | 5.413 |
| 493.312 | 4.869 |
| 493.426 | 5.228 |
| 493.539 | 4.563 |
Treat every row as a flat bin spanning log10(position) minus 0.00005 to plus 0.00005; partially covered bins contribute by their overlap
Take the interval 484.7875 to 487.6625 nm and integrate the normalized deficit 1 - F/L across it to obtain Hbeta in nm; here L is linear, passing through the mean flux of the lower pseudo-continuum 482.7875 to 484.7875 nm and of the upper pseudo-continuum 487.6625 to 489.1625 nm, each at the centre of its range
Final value 0.24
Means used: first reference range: 5.22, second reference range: 4.77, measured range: 4.56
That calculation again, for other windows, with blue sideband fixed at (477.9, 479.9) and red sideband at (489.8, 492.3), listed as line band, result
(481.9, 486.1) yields -0.19 nm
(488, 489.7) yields -0.06 nm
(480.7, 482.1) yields -0.06 nm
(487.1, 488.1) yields -0.01 nm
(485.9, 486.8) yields 0.08 nm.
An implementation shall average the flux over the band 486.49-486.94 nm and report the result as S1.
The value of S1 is 4.12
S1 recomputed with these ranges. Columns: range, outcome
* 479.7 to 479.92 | 4.52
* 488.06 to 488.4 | 4.87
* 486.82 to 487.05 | 4.54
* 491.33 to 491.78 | 4.63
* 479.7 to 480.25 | 4.76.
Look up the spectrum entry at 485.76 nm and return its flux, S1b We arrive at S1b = 4.764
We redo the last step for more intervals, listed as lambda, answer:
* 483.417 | 4.709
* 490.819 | 3.995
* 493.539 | 4.563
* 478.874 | 5.808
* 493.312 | 4.869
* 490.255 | 3.928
